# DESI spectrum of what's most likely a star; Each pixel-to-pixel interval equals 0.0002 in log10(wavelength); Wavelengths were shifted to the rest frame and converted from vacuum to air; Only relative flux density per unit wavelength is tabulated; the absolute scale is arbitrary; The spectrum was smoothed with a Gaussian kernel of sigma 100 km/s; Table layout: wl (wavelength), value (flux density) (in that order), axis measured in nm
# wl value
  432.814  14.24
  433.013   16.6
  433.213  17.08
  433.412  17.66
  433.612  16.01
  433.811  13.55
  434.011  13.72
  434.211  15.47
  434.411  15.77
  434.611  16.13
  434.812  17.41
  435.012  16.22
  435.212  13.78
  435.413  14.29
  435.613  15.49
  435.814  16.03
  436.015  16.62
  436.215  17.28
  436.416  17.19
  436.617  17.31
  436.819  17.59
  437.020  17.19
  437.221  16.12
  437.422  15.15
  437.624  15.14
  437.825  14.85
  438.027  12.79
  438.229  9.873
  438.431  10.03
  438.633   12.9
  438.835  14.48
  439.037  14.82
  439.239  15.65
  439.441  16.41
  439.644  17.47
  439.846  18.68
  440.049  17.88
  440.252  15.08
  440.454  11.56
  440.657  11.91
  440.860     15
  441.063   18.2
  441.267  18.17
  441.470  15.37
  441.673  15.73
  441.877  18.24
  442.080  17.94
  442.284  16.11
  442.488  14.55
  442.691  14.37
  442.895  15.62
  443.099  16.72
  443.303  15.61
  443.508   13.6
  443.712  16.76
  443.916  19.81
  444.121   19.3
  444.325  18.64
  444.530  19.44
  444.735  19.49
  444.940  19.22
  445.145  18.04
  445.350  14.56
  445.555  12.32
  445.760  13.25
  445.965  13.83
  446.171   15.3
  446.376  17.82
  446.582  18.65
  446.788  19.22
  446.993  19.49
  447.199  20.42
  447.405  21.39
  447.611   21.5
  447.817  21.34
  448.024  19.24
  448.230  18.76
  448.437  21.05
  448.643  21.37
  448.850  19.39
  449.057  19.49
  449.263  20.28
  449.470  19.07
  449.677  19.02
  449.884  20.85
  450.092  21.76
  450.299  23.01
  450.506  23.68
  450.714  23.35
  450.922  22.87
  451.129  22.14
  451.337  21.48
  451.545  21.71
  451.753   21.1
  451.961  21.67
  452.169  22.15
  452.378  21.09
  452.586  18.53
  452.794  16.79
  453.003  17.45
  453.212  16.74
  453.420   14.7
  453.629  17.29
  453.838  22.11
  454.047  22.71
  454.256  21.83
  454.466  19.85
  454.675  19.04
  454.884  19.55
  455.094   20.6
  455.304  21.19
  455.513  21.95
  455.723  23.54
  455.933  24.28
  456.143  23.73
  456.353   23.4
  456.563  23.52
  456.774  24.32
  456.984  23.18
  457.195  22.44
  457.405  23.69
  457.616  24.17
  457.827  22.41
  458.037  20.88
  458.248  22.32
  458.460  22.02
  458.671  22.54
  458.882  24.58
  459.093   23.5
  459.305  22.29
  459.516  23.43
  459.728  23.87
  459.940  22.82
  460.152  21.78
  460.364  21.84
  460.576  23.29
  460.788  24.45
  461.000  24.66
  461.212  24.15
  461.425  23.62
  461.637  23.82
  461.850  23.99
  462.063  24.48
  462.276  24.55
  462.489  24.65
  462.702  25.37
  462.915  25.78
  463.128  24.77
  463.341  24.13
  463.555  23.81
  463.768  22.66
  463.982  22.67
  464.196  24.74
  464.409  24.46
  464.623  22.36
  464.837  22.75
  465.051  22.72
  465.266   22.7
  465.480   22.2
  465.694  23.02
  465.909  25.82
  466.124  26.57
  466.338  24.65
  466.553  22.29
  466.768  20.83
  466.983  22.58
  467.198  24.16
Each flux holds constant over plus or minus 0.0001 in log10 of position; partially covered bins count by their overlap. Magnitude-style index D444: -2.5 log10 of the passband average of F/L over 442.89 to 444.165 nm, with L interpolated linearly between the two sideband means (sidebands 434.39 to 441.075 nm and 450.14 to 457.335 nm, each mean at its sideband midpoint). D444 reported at 0.05 mag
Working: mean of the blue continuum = 15.3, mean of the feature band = 16.7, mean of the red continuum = 21.3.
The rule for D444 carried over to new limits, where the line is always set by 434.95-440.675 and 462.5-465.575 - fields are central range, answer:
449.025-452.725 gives -0.099 mag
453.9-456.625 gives -0.054 mag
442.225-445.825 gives 0.042 mag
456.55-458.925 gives -0.063 mag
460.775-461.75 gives -0.061 mag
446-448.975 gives -0.066 mag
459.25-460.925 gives -0.029 mag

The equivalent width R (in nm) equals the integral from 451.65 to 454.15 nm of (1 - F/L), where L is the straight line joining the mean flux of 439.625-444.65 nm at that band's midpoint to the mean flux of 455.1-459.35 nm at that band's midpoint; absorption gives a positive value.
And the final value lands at 0.204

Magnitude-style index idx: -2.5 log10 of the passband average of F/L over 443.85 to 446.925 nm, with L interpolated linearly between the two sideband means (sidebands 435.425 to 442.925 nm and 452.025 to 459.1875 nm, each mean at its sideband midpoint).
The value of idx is 0.03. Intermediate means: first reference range 15.5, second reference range 21.4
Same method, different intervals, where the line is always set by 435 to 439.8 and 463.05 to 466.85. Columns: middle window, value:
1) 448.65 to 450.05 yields -0.06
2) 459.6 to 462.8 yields -0.07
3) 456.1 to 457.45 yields -0.12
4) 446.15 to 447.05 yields -0.02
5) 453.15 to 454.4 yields 0.05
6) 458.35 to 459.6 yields -0.06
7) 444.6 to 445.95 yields 0.10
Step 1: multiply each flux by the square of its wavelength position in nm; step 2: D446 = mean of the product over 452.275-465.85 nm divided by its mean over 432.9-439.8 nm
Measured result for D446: 1.6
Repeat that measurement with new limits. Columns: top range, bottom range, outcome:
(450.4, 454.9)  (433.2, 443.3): 1.40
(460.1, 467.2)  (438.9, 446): 1.60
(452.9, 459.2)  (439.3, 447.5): 1.37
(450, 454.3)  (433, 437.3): 1.38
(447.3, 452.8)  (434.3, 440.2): 1.43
